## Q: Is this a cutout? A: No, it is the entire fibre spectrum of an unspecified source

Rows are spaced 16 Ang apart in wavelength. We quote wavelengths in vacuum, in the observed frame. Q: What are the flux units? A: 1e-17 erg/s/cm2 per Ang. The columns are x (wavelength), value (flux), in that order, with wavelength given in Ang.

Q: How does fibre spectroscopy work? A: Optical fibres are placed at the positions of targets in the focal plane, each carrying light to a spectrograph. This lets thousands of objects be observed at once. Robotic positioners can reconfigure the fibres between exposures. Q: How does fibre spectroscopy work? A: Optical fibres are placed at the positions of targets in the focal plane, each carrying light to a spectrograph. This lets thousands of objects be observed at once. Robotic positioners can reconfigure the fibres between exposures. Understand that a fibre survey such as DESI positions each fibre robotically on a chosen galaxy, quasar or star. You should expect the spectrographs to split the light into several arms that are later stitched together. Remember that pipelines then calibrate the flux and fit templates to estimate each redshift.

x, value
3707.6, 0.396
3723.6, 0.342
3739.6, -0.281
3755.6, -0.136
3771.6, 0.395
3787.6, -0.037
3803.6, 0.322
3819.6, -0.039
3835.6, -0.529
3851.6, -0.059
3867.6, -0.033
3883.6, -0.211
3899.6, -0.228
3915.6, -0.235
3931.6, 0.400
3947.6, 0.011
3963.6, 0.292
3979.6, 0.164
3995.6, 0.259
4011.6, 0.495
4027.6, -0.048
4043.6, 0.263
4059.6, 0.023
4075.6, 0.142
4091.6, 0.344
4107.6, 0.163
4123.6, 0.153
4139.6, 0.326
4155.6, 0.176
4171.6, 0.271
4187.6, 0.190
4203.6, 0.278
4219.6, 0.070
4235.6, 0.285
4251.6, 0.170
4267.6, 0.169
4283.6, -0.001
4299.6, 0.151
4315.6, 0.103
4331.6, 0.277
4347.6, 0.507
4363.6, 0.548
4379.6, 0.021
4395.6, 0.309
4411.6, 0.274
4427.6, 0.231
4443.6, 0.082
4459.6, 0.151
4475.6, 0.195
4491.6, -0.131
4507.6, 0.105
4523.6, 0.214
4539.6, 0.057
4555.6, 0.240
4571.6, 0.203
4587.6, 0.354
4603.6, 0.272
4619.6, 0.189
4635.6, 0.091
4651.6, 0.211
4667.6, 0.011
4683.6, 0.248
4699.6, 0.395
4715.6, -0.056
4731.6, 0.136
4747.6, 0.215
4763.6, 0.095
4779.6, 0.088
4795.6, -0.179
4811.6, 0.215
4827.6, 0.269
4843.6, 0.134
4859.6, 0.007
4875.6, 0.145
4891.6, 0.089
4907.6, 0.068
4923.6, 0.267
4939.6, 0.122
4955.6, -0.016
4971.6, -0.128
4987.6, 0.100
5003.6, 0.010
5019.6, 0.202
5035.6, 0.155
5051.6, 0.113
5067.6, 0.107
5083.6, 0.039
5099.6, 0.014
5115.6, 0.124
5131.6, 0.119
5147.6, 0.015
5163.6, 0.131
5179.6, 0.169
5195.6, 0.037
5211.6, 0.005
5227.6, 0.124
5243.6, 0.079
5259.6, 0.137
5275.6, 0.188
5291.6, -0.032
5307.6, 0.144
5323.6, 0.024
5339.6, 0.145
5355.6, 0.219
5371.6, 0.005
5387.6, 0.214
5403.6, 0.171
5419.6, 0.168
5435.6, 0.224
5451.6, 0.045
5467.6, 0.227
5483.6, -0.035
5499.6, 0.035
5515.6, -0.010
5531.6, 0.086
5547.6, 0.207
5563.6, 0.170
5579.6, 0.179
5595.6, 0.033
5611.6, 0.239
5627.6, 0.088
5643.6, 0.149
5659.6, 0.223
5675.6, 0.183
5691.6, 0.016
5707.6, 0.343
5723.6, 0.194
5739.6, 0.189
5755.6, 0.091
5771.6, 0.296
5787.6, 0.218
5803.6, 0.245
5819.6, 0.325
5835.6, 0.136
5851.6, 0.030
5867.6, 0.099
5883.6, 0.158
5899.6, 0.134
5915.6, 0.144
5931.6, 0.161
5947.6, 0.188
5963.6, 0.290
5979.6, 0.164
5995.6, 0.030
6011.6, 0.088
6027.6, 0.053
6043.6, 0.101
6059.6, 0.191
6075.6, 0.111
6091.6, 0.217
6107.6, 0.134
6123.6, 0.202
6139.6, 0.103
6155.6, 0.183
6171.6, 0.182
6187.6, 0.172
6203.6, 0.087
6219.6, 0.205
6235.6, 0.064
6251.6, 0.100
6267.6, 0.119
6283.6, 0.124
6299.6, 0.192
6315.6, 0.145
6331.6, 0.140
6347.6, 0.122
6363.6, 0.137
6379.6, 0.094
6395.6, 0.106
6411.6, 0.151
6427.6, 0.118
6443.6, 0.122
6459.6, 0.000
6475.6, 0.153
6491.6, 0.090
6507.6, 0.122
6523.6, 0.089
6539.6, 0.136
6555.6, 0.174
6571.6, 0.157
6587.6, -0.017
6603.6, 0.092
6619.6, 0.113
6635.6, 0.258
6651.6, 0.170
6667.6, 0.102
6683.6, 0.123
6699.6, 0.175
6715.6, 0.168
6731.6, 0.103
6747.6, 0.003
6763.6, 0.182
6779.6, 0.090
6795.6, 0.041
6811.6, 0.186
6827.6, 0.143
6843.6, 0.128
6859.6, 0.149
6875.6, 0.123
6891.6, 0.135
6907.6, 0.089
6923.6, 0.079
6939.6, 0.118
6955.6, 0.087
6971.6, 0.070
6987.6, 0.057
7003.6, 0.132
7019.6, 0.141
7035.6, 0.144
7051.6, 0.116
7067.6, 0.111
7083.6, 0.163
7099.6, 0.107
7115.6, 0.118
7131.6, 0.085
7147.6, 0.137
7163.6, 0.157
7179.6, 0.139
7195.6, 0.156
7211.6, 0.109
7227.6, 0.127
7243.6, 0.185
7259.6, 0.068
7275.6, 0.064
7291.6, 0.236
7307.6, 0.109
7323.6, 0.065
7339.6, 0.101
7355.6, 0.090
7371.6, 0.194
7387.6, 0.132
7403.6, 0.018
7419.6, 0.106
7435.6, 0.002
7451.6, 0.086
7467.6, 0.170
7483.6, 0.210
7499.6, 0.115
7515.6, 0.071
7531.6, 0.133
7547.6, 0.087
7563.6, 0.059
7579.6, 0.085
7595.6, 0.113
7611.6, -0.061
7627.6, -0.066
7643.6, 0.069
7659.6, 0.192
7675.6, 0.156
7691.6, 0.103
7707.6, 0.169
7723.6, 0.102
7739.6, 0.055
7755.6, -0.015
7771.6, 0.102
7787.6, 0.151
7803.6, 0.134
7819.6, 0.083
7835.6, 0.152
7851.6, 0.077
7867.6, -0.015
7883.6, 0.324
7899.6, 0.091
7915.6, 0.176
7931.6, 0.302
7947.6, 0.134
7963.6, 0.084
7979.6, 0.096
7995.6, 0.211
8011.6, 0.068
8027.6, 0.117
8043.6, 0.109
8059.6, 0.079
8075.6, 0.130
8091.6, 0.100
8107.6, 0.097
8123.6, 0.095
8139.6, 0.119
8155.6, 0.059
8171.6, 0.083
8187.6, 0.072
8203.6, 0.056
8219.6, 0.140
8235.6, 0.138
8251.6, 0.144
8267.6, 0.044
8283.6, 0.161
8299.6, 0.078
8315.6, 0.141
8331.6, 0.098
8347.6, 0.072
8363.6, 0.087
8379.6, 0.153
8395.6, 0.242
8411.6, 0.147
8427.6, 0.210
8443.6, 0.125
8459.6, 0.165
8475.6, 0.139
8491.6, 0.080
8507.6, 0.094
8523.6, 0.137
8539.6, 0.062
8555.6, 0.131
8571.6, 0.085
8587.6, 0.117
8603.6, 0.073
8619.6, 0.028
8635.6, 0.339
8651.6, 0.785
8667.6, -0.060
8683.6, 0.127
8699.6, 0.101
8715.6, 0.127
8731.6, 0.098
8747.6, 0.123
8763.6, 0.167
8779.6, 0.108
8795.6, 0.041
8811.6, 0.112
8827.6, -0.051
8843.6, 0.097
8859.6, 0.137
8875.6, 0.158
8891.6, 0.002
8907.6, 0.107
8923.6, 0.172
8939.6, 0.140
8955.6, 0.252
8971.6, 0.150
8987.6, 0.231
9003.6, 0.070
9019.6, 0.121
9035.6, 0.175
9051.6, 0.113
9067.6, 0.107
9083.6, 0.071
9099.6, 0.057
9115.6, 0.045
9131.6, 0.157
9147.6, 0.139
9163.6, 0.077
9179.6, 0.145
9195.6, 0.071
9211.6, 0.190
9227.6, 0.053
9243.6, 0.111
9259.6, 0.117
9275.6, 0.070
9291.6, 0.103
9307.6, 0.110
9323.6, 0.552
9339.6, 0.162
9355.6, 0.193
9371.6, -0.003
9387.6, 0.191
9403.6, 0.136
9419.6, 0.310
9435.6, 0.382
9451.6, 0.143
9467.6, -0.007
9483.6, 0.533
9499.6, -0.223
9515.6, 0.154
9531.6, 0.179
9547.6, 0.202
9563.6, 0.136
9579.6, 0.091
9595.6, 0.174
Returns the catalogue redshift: 1.32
